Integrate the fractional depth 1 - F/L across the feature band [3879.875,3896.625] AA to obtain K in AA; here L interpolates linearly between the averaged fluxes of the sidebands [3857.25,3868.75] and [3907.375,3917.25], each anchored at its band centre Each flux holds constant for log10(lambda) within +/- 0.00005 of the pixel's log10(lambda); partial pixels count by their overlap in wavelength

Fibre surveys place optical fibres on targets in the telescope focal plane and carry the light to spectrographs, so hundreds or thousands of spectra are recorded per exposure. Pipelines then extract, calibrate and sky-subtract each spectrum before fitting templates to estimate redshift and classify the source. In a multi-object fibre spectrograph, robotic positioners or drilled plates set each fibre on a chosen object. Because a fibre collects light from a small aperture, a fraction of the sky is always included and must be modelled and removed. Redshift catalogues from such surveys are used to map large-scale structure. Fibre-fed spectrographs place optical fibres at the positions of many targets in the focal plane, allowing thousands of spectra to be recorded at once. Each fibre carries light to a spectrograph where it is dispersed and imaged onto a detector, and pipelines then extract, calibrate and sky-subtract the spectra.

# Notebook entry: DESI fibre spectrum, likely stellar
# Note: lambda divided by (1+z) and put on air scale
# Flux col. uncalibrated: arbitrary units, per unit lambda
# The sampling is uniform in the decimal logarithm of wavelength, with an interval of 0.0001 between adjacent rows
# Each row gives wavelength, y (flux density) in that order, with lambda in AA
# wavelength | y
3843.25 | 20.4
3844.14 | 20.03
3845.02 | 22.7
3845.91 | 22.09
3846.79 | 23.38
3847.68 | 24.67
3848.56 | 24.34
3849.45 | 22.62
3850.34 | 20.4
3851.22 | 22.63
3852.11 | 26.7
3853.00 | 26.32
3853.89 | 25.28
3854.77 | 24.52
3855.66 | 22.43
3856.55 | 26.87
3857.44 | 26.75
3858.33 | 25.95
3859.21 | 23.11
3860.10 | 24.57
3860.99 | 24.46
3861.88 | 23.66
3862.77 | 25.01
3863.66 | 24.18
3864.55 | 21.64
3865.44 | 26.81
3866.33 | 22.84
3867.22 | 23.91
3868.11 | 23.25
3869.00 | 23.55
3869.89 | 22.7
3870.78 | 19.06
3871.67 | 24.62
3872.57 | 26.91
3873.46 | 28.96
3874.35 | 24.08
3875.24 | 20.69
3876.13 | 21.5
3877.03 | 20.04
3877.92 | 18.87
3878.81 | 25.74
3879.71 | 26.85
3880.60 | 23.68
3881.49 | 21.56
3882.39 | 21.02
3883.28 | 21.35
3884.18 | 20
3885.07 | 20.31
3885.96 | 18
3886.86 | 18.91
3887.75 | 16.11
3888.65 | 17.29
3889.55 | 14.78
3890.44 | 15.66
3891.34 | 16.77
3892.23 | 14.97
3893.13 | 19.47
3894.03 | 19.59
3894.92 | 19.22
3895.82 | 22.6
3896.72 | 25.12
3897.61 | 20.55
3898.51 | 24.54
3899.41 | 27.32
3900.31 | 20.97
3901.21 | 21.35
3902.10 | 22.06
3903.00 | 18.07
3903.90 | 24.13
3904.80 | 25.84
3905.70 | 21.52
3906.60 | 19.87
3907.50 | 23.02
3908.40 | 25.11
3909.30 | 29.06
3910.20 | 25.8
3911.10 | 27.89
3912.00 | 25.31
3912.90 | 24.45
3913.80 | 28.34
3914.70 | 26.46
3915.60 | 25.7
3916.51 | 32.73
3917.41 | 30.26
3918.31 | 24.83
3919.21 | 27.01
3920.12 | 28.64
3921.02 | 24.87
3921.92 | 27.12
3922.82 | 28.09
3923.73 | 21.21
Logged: 4.2 AA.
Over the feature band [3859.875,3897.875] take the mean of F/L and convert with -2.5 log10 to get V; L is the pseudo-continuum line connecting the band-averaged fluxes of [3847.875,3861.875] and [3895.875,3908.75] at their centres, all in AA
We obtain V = 0.096 mag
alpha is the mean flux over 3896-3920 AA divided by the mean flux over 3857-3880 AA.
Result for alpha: 1.05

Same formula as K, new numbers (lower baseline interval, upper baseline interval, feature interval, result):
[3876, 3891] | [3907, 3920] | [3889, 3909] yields 2.17 AA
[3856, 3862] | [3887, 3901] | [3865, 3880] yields -0.35 AA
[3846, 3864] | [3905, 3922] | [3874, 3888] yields 2.19 AA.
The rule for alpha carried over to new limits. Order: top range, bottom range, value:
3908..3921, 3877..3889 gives 1.31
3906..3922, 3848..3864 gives 1.08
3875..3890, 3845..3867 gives 0.84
